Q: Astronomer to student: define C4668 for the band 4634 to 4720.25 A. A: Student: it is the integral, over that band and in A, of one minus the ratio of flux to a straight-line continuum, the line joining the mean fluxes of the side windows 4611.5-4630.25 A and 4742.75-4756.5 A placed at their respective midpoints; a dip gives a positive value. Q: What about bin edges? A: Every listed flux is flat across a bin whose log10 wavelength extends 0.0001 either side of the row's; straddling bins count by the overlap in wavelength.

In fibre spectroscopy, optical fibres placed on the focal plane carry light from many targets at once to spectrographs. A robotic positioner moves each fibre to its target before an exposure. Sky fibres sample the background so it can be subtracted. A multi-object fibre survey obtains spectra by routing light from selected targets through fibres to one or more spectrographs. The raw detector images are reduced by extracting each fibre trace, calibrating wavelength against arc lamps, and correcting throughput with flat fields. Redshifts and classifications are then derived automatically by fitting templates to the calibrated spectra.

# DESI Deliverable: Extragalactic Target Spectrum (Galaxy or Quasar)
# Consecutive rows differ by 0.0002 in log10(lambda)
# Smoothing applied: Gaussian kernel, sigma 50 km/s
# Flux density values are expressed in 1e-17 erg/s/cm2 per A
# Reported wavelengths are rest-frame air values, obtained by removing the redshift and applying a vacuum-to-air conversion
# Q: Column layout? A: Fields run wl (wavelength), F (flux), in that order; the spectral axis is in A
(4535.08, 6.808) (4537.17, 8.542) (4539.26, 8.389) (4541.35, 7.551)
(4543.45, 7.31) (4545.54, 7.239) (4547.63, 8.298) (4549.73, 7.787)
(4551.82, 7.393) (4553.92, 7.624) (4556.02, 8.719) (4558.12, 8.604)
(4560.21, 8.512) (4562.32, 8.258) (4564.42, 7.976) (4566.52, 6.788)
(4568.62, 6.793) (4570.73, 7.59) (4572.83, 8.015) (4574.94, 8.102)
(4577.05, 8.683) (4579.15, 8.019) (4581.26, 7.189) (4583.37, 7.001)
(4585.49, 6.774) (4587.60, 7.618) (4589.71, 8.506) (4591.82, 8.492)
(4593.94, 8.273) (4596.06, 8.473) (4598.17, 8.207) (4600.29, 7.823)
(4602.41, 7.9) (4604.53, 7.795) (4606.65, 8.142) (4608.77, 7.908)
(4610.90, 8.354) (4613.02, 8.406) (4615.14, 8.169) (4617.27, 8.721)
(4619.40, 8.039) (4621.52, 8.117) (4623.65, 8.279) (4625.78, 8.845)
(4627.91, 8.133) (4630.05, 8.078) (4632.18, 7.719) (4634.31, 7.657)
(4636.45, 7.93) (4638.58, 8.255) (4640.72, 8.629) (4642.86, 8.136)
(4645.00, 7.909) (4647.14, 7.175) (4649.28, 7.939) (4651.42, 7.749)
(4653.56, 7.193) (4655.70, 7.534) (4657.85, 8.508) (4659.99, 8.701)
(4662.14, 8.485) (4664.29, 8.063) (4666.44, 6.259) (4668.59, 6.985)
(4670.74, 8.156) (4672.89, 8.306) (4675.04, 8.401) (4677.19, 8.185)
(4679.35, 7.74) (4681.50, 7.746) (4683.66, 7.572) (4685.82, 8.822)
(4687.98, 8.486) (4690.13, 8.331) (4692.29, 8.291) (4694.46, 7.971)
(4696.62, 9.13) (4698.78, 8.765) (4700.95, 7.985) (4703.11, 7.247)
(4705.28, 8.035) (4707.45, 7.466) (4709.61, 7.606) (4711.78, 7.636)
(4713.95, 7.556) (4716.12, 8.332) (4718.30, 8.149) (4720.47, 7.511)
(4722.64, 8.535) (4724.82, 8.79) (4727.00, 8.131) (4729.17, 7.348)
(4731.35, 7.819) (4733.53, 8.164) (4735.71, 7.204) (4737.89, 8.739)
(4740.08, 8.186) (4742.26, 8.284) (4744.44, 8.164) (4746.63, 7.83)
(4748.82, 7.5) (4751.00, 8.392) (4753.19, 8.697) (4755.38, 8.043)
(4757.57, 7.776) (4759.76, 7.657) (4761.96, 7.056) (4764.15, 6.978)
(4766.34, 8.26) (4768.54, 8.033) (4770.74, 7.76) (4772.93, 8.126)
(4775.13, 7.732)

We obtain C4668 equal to 2.7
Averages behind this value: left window 8.32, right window 8.11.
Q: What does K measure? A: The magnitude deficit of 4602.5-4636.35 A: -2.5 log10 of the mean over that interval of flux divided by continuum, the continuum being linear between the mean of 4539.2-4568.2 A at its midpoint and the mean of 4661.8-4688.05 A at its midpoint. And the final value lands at -0.04 mag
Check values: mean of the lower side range 7.85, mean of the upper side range 7.9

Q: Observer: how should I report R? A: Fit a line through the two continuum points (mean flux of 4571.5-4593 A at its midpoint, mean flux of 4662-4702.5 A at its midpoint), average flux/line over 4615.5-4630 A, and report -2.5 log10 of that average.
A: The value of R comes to -0.05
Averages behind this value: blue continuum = 7.84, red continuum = 8.07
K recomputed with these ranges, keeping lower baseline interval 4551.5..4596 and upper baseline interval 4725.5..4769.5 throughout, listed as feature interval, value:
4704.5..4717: 0.02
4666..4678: 0.02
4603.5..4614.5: -0.03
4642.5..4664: 0.00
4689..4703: -0.06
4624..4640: -0.03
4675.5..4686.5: -0.01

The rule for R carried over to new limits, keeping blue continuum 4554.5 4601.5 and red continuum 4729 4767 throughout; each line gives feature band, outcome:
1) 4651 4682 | 0.01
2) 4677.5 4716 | -0.02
